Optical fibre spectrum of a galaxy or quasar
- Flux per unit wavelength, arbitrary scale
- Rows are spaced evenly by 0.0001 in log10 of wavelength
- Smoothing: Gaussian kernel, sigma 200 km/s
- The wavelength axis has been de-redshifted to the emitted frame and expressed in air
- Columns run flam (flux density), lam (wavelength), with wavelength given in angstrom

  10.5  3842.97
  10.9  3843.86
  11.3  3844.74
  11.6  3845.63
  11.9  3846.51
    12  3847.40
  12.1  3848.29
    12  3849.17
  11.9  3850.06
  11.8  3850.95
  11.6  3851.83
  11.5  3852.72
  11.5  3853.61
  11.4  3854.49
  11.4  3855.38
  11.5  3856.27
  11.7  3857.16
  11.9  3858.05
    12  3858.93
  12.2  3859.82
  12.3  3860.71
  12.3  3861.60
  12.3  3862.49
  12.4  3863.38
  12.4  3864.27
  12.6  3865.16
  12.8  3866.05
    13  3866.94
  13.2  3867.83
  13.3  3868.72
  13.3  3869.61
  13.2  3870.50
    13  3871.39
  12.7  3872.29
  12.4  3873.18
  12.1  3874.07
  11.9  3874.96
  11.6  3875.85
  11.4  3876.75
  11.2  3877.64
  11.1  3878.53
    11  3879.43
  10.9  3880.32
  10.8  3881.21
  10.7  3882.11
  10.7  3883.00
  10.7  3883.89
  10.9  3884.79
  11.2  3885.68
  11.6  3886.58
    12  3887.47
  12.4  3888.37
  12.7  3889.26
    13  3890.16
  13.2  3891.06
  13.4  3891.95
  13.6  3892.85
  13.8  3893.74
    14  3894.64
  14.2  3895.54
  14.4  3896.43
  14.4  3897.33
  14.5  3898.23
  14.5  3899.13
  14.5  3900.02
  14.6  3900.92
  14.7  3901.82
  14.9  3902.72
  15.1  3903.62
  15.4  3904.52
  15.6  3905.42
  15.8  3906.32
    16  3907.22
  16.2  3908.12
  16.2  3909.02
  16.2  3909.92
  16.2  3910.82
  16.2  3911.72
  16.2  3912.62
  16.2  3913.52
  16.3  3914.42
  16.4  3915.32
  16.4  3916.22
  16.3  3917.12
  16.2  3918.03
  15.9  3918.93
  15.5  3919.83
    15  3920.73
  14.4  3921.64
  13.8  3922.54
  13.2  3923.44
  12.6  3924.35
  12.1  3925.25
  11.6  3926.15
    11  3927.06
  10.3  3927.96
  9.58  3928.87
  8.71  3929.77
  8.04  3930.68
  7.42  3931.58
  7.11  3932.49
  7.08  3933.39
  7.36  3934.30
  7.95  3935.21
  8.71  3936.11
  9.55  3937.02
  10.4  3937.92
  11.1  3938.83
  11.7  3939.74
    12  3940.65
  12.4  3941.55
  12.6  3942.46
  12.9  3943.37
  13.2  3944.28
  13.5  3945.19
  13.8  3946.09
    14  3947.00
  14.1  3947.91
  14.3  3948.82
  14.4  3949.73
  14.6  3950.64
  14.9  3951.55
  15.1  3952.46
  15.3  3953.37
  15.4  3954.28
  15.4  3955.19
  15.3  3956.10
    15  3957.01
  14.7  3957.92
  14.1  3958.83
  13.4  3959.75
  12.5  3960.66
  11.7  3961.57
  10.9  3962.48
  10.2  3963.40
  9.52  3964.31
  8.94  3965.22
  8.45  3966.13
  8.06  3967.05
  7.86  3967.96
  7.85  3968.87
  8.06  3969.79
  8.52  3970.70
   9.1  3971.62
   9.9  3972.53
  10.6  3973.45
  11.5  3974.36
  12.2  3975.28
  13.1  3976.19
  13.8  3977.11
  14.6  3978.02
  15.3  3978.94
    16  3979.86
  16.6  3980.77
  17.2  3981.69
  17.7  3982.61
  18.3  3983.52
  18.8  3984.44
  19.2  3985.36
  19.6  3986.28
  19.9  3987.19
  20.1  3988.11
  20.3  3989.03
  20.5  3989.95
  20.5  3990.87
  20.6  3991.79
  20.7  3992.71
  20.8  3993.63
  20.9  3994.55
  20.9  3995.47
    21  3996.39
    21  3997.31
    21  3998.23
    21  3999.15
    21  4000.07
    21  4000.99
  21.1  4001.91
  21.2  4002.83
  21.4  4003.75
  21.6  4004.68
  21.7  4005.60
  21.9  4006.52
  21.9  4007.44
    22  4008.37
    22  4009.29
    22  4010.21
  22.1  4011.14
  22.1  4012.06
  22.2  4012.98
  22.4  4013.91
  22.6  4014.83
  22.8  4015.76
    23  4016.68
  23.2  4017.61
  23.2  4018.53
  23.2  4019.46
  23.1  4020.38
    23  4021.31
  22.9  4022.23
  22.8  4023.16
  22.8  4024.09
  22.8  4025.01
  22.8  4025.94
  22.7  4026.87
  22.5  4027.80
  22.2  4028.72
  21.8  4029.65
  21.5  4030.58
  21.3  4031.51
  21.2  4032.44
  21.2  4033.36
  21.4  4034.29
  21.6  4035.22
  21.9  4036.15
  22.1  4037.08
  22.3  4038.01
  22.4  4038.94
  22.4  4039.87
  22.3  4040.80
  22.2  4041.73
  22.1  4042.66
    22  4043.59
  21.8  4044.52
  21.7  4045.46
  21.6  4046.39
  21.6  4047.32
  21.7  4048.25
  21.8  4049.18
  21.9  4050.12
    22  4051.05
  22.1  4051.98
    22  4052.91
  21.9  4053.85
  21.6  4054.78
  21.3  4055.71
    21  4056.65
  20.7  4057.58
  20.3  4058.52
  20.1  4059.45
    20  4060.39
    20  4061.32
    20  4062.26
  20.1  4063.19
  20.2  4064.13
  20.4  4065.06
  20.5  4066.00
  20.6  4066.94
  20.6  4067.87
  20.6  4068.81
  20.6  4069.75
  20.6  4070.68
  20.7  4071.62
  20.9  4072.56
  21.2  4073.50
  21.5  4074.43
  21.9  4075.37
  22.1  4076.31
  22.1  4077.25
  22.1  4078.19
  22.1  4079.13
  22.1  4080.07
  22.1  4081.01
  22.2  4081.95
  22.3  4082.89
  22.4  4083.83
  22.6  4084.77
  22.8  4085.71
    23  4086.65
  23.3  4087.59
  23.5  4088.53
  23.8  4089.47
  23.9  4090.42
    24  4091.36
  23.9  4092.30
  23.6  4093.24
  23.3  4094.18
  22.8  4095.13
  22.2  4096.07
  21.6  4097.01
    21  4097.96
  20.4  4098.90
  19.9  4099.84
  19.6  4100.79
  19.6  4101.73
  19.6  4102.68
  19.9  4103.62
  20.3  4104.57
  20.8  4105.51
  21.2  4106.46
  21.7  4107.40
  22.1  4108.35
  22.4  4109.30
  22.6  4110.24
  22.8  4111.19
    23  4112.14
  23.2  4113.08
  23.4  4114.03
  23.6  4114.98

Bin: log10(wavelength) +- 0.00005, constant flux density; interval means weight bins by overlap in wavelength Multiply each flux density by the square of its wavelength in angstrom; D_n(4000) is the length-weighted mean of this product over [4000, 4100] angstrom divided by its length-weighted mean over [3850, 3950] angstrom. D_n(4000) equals 1.85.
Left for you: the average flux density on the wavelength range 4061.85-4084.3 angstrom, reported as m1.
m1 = 21.3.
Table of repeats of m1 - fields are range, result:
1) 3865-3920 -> 13.7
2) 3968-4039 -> 19.7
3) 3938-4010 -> 15.7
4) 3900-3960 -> 13.5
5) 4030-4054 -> 21.8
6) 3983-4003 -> 20.4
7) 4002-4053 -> 22.1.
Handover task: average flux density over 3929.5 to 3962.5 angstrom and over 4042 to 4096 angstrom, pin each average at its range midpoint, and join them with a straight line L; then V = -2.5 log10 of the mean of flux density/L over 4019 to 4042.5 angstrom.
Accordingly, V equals -0.19 mag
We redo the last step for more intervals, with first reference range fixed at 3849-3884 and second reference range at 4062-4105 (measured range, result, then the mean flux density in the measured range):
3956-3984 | 0.329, 12.3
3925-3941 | 0.491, 9.49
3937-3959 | 0.144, 13.7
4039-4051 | -0.105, 21.9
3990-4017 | -0.189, 21.5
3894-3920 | -0.127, 15.5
